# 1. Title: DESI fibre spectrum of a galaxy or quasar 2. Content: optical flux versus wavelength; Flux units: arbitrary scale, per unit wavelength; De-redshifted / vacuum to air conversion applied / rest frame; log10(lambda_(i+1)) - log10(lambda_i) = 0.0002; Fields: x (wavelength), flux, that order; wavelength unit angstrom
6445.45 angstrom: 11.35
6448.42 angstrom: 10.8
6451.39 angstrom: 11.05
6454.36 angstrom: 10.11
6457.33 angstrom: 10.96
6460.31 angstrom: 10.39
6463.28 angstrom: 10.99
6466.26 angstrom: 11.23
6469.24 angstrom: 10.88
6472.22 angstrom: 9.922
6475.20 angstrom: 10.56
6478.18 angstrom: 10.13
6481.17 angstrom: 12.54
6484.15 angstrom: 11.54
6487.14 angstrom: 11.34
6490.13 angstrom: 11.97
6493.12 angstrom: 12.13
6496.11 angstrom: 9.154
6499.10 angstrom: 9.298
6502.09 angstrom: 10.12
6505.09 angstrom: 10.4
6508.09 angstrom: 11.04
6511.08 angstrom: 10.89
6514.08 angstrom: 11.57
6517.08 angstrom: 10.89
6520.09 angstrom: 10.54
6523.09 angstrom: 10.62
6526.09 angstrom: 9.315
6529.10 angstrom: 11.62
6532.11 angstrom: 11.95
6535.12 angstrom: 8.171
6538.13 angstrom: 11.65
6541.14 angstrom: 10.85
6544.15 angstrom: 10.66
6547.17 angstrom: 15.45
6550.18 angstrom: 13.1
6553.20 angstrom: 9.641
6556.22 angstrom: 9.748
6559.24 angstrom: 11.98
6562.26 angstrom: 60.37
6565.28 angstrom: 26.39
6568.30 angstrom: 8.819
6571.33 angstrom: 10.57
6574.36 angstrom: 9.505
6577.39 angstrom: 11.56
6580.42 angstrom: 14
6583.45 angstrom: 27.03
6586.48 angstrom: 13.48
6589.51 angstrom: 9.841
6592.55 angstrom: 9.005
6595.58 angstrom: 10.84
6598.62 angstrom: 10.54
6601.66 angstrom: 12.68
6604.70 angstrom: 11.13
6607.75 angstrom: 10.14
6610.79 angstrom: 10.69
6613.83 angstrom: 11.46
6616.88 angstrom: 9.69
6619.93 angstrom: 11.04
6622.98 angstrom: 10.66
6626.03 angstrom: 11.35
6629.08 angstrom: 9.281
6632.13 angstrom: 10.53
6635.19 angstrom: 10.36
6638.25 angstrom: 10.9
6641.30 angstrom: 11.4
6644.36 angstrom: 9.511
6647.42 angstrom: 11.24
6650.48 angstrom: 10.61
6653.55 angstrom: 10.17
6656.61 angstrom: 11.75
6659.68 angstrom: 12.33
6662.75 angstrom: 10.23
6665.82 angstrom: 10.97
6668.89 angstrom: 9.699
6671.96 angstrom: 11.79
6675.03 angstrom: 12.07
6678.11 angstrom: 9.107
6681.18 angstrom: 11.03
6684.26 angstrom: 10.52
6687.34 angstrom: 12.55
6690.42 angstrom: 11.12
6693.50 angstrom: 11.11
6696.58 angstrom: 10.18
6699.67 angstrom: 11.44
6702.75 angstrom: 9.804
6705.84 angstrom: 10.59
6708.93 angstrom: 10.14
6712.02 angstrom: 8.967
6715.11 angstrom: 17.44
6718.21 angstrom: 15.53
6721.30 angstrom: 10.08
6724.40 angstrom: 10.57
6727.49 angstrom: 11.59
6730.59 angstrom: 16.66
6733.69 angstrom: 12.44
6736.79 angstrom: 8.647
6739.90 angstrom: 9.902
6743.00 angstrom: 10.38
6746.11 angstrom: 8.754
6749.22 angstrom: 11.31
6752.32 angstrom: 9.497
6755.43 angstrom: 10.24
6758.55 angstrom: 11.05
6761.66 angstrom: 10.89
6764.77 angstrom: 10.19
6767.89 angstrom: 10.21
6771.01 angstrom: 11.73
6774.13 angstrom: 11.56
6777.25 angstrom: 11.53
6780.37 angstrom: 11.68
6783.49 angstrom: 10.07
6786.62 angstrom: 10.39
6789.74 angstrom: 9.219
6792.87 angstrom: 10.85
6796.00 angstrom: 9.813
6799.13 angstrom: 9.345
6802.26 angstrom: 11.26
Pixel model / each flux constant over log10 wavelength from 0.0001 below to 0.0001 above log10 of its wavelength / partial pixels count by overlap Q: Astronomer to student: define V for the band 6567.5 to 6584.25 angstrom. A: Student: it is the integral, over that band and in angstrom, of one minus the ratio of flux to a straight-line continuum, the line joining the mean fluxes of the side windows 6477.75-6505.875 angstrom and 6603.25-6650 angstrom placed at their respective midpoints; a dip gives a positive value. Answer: -3.9 angstrom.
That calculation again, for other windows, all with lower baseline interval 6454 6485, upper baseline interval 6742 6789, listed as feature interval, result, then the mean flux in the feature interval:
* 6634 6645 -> 0.1 angstrom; 10.6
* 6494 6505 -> 1.1 angstrom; 9.78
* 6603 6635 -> 0.4 angstrom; 10.6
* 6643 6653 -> 0.2 angstrom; 10.4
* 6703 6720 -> -2.6 angstrom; 12.3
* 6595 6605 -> -0.6 angstrom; 11.4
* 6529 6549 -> -1.3 angstrom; 11.5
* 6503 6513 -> 0.0 angstrom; 10.8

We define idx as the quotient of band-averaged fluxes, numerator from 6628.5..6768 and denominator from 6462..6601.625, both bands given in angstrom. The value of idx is 0.9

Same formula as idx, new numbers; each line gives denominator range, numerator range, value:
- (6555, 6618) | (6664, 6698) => 0.74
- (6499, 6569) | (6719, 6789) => 0.80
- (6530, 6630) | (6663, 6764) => 0.83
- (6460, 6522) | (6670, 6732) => 1.07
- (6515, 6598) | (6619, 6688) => 0.78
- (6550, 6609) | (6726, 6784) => 0.73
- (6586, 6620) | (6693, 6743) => 1.07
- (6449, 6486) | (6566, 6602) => 1.16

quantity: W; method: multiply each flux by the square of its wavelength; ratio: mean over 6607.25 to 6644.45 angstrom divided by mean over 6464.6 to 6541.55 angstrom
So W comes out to 1.02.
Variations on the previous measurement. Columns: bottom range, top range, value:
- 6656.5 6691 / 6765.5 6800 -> 0.99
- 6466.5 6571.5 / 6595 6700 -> 0.88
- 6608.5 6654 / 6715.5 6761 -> 1.10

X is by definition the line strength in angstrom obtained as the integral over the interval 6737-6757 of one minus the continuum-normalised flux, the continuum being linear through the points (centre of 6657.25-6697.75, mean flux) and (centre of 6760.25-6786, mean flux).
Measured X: 1.9 angstrom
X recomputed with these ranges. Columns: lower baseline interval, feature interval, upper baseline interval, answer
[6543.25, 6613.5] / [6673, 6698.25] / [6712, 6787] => 3.2 angstrom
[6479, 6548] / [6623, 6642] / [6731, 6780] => 0.4 angstrom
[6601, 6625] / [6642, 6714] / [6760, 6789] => 0.6 angstrom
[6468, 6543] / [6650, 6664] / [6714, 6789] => 0.0 angstrom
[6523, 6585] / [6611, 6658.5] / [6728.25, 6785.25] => 9.6 angstrom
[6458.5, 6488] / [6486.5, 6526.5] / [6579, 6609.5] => 2.7 angstrom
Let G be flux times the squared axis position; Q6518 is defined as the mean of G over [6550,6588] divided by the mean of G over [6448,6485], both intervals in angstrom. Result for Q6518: 1.7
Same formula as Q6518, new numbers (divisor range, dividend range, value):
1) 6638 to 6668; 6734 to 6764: 0.96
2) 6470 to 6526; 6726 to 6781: 1.10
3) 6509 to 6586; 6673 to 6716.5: 0.82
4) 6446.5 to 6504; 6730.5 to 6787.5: 1.09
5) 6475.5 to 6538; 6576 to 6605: 1.25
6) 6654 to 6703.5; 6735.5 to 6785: 0.98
